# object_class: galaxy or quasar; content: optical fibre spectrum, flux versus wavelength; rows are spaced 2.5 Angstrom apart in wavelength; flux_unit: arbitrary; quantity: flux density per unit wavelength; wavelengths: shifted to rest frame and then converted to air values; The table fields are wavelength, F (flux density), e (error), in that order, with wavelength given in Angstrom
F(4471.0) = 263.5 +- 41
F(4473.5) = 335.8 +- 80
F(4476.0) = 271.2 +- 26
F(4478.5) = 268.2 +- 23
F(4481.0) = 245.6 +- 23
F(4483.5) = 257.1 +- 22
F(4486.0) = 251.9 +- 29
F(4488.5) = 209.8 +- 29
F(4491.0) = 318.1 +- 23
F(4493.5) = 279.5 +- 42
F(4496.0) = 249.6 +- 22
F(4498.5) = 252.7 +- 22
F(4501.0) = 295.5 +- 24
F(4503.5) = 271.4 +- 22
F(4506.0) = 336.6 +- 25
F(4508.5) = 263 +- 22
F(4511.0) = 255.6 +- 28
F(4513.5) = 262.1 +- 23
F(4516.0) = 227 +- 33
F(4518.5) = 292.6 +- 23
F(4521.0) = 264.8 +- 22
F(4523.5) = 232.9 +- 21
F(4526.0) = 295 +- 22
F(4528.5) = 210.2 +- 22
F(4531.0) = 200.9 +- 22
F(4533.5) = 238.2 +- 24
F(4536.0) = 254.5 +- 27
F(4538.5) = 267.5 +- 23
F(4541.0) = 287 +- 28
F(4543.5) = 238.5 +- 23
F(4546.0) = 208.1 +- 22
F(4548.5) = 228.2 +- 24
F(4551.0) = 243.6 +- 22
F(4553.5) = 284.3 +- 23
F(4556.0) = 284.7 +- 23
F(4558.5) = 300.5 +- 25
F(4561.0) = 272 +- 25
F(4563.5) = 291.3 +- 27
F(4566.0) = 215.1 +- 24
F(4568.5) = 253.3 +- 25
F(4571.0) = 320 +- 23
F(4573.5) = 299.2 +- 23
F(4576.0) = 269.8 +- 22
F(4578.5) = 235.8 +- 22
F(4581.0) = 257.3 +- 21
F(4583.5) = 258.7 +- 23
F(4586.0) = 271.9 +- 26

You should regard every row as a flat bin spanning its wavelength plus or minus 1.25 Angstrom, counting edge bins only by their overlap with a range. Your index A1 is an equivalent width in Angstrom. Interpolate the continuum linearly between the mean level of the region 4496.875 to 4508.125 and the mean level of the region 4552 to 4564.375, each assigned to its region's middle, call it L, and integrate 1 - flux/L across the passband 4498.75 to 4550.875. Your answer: 5.4 Angstrom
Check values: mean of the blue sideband 286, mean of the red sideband 286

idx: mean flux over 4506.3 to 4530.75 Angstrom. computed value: 257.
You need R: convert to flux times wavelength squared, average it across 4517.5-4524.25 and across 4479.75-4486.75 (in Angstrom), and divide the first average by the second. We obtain 1.07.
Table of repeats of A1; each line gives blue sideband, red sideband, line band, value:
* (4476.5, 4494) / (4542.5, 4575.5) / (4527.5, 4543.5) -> 1.2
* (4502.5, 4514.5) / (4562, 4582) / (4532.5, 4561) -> 1.4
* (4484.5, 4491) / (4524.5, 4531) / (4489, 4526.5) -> -4.0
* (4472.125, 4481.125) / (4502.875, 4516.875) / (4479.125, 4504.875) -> 1.3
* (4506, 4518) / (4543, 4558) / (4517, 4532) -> 0.6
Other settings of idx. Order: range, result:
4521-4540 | 245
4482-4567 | 260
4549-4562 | 274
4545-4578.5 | 266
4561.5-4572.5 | 271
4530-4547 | 243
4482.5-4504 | 265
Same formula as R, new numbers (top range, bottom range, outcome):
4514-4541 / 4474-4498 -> 0.97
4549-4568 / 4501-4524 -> 1.01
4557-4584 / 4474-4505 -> 1.05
